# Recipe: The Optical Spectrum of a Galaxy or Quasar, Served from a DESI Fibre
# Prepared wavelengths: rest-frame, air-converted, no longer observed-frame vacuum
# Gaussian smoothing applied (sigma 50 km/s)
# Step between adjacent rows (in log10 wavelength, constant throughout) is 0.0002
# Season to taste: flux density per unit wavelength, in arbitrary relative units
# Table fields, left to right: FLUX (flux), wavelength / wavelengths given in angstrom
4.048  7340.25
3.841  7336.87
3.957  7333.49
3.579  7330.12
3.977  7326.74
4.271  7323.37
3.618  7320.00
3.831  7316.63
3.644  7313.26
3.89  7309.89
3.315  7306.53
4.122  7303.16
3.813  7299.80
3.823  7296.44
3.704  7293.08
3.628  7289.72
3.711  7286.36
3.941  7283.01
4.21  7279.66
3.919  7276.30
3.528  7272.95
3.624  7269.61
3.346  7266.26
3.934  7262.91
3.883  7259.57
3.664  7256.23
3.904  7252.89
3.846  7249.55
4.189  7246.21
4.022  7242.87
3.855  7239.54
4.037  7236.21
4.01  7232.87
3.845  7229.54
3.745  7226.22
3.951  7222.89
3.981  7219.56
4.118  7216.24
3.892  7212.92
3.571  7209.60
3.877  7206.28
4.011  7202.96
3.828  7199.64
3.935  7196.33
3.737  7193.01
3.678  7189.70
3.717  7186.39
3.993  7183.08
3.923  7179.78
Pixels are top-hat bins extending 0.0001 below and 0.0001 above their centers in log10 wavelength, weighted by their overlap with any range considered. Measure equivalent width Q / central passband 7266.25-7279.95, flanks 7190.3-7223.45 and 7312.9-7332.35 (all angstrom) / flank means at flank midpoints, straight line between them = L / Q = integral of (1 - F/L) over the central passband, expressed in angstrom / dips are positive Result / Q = 0.47 angstrom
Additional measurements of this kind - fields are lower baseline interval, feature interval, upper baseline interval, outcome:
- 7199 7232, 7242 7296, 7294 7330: 0.5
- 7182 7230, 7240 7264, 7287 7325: -0.6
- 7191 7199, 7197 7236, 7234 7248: 0.2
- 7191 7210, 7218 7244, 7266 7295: -0.8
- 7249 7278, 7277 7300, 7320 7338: -0.2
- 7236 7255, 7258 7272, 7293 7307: 0.8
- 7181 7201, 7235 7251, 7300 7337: -0.7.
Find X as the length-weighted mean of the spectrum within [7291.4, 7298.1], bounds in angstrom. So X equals 3.76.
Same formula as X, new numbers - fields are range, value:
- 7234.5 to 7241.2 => 3.94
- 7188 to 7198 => 3.78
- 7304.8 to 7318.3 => 3.67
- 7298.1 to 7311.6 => 3.78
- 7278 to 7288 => 3.96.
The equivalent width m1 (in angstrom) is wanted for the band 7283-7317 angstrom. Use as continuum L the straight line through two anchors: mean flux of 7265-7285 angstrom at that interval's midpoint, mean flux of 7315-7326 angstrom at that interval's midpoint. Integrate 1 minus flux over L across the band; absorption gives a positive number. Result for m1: 0.8 angstrom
